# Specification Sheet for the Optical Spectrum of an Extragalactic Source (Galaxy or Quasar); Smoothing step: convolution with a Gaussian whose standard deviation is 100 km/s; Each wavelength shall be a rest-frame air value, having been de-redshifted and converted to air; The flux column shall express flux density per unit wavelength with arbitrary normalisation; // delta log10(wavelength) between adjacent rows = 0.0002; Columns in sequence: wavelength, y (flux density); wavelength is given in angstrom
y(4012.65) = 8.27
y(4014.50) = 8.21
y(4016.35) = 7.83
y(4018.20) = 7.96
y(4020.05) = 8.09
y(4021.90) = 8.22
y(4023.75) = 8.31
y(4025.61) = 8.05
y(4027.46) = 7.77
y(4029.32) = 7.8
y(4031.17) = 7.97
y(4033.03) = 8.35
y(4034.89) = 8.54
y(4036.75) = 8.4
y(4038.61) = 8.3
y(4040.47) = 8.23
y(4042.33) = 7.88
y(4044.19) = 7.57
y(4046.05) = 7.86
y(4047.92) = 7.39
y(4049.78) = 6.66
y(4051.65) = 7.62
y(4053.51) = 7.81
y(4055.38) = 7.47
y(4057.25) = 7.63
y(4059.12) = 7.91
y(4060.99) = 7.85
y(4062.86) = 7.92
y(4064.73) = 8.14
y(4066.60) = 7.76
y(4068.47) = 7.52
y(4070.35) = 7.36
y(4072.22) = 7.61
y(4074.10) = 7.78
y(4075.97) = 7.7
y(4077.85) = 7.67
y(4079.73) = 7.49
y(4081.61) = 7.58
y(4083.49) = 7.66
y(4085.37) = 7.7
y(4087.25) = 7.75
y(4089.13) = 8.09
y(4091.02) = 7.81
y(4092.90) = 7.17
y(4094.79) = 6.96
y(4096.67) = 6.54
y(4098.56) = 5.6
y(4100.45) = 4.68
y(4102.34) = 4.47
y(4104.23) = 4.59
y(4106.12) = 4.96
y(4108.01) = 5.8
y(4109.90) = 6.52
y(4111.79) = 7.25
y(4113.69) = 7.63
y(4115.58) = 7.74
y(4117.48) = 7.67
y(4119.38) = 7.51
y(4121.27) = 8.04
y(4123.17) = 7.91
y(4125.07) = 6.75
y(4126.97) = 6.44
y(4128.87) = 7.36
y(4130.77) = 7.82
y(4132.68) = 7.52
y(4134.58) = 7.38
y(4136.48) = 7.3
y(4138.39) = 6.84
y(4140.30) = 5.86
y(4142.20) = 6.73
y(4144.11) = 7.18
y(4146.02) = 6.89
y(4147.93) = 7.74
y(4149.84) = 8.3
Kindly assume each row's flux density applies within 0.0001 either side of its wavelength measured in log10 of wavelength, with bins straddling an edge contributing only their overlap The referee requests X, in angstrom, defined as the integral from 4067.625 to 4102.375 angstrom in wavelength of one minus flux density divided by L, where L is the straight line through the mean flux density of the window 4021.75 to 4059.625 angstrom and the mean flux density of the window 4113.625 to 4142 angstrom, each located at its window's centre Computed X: 1.88 angstrom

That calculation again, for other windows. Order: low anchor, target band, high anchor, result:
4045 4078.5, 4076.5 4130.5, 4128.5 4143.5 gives 3.0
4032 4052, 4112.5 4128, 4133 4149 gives -0.5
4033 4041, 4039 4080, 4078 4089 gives 1.8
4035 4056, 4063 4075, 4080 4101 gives -0.5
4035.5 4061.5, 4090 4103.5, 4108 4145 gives 2.3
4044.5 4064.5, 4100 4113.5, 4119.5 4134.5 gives 3.3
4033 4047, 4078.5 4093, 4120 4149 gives 0.0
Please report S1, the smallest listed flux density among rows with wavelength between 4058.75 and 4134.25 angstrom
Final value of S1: 4.47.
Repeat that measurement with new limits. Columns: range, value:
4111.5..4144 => 5.86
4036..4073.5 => 6.66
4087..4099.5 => 5.6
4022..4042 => 7.77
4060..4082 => 7.36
